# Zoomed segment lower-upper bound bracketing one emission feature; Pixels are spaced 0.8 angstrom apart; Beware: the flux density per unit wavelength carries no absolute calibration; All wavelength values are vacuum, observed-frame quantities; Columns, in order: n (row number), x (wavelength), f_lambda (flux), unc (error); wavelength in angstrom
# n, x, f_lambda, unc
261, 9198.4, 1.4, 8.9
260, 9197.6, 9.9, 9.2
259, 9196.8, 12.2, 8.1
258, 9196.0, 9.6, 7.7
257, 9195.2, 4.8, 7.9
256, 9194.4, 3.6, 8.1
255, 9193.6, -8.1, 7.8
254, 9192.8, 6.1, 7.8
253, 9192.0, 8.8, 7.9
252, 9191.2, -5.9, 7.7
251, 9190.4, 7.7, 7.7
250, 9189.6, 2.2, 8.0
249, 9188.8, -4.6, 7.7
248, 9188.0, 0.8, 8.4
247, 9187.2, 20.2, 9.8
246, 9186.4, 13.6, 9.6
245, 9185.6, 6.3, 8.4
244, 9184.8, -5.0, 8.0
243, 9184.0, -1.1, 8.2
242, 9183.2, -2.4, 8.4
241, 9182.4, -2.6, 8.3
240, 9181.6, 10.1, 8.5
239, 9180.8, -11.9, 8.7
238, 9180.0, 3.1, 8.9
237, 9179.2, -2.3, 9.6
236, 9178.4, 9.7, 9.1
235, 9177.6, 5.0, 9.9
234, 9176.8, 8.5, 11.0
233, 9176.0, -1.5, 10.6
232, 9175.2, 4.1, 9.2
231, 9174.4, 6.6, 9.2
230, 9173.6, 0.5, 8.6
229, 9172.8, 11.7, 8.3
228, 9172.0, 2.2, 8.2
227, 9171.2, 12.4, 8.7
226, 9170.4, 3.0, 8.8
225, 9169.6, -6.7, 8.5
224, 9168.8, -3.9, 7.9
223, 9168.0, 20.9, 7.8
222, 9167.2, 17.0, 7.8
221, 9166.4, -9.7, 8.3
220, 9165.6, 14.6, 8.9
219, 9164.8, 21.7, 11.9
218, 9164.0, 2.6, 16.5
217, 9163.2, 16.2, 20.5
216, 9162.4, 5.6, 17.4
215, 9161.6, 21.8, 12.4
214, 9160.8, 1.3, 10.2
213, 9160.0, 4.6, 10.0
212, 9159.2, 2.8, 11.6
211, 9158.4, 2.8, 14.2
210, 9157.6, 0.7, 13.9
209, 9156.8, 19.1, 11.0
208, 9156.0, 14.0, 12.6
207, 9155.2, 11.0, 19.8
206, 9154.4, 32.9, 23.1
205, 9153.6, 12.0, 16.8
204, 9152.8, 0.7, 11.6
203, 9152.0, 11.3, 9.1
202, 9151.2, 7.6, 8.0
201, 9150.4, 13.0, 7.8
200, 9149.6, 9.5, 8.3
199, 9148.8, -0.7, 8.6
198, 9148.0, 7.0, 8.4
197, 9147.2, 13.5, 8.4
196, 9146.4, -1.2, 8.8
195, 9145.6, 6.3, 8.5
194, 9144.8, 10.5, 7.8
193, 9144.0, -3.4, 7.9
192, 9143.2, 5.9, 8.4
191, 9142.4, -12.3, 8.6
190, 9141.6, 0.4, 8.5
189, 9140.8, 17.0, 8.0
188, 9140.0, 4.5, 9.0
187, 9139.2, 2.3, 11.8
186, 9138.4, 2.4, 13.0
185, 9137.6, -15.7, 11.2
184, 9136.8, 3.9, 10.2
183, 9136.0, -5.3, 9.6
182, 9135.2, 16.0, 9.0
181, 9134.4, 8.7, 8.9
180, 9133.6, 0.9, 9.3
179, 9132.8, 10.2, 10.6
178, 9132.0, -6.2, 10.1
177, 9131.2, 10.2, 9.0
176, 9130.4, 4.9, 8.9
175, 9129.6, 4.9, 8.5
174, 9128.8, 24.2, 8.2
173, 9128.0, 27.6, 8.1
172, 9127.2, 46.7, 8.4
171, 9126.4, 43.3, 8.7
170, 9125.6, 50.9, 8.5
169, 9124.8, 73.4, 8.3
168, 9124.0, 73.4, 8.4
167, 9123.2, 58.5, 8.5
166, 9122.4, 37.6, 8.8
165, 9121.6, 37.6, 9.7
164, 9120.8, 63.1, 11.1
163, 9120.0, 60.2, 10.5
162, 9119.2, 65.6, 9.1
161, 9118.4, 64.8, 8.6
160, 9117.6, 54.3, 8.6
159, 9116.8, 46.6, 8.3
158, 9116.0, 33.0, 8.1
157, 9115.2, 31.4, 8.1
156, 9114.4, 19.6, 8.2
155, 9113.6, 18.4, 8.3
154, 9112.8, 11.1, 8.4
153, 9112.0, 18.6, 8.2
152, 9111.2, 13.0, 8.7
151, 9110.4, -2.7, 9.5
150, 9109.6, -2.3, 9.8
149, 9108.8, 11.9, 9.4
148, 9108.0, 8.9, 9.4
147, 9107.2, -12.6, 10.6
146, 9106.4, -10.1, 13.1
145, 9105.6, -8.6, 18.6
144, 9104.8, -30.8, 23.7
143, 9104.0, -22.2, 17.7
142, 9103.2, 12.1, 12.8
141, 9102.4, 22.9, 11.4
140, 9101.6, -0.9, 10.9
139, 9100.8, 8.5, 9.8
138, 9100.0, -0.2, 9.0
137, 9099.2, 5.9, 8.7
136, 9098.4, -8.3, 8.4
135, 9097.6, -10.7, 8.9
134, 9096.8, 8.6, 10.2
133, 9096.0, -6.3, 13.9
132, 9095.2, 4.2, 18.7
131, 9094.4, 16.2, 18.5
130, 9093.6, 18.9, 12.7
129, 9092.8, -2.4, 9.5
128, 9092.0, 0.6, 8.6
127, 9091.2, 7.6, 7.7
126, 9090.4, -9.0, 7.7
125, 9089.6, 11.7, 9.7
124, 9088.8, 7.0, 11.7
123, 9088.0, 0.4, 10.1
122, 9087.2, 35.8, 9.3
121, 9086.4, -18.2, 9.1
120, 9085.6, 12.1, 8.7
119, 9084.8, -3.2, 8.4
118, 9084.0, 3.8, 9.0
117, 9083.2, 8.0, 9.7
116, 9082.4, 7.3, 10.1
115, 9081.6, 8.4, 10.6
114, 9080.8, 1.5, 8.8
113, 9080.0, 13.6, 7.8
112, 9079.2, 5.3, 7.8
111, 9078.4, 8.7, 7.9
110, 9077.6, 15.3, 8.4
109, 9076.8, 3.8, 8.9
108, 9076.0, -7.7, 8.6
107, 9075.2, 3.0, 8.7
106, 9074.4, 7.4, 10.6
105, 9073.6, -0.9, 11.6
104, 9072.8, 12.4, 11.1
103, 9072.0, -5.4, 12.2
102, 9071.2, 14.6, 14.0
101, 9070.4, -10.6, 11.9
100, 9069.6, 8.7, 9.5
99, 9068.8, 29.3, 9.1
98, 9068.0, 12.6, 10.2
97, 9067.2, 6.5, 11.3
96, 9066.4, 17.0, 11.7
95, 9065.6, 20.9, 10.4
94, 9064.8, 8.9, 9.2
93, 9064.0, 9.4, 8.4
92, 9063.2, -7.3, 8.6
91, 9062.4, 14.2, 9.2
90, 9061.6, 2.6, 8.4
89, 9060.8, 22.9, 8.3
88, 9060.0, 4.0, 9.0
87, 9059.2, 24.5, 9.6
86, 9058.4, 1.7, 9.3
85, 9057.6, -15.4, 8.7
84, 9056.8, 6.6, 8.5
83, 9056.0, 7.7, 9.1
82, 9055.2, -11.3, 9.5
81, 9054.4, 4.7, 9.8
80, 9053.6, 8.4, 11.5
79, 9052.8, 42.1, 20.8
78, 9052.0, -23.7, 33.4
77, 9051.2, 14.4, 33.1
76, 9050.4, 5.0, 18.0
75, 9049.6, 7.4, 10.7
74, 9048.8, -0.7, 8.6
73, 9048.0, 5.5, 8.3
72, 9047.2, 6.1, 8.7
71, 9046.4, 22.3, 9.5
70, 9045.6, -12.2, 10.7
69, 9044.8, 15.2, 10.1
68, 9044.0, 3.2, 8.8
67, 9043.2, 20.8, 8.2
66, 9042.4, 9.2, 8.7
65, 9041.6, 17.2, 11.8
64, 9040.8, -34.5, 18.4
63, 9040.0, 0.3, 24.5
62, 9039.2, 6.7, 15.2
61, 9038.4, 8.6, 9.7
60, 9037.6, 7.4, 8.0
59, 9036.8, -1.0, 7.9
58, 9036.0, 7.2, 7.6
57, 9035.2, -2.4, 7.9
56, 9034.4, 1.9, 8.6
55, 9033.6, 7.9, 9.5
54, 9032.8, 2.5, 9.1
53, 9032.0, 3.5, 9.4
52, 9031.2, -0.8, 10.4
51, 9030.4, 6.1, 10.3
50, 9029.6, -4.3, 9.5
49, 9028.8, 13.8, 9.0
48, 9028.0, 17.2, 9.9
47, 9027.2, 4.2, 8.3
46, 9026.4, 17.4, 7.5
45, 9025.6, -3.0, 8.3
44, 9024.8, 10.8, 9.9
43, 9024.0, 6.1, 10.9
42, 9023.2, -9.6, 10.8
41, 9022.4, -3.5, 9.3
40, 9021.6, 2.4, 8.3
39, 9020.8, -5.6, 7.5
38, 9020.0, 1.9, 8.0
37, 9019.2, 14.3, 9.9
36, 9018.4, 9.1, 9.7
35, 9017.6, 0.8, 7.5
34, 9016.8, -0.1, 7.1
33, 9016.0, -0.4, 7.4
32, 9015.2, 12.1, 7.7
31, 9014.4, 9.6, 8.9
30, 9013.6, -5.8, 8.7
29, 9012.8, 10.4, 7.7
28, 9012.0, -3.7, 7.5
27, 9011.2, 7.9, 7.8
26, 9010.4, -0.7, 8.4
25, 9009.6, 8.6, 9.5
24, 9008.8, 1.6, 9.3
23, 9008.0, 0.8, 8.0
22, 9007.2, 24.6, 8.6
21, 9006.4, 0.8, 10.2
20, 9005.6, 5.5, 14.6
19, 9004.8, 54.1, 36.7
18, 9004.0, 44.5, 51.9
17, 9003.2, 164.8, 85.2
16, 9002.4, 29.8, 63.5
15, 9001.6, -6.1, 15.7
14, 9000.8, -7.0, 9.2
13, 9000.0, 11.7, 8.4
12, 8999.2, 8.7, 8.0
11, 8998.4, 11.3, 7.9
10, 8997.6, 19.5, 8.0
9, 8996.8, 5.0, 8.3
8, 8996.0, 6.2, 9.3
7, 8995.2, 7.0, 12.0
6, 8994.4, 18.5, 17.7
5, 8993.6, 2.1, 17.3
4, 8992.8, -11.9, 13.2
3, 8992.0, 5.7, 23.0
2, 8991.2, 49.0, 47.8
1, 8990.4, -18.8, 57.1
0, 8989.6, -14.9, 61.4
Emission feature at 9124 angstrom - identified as [O II] 3727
